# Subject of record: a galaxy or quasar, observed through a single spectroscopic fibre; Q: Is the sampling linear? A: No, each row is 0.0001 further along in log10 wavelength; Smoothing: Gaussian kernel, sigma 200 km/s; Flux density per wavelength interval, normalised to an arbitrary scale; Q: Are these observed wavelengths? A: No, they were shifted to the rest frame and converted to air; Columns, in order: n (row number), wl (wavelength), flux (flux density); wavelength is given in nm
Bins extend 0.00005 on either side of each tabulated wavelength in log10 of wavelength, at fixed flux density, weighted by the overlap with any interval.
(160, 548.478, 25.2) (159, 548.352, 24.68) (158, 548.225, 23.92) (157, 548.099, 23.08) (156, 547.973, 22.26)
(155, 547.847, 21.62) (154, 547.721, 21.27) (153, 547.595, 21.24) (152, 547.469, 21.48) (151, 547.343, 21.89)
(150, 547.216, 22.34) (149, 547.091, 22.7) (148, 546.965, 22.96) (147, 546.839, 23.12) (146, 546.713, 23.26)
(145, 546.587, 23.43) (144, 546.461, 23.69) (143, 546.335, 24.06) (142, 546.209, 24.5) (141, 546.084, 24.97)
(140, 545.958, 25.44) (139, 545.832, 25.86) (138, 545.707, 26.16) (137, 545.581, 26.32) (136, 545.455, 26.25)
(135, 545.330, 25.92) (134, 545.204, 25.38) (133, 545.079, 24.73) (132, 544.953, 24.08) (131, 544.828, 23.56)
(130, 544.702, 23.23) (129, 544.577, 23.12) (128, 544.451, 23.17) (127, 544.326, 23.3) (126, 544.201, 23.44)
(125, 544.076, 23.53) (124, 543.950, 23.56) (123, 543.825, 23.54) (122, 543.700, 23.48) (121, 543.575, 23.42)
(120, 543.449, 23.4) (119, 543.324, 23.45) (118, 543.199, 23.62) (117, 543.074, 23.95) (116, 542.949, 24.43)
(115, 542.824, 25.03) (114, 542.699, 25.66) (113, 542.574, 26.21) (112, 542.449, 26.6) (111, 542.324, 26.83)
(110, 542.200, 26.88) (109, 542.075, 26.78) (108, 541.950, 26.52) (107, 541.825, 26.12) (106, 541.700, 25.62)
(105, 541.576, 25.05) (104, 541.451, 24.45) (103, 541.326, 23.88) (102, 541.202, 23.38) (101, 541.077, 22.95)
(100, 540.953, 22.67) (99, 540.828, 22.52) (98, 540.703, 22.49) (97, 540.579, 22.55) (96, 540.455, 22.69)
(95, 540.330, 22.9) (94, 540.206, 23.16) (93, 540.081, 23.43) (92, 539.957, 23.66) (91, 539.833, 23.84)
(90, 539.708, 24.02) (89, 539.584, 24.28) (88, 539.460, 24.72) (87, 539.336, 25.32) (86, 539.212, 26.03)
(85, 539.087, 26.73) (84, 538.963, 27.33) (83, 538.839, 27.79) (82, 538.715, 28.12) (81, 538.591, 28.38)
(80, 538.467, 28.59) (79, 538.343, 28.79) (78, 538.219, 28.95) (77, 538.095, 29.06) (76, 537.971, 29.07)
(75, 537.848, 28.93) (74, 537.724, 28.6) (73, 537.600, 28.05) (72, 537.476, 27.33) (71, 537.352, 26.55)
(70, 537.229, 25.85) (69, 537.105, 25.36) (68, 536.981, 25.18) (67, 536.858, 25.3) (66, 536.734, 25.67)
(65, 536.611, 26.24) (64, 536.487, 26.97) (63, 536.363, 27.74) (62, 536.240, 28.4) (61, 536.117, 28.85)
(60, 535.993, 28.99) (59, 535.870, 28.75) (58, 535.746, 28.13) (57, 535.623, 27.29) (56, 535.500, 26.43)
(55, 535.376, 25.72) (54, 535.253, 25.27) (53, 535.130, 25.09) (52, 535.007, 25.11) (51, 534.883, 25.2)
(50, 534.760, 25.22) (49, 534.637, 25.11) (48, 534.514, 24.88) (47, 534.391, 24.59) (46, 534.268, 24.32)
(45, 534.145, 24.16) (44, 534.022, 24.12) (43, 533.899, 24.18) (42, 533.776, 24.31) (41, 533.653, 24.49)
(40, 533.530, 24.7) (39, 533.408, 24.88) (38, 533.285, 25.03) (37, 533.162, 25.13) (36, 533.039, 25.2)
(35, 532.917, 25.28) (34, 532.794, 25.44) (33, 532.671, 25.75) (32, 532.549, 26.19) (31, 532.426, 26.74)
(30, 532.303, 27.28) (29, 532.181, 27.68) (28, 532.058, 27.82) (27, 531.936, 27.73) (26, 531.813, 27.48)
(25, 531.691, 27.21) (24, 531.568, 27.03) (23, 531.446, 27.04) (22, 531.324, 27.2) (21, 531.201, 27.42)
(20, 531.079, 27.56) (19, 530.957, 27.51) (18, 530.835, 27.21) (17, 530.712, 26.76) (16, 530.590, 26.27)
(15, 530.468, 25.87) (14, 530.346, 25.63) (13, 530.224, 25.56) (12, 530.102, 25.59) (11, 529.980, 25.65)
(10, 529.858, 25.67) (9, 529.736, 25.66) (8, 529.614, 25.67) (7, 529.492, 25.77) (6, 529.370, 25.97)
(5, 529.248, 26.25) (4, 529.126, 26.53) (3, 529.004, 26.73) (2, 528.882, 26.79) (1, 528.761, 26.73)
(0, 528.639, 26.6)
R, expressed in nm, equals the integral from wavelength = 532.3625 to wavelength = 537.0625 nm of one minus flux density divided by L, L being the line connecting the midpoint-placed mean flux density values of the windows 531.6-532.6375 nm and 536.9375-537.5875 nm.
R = 0.160 nm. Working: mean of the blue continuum 27.2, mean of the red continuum 26.2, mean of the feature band 25.8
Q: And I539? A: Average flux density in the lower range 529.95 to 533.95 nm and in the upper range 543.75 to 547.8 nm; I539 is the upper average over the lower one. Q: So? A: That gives 0.9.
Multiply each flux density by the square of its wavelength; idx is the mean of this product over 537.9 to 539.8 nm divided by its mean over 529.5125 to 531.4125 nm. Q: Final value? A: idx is 1.1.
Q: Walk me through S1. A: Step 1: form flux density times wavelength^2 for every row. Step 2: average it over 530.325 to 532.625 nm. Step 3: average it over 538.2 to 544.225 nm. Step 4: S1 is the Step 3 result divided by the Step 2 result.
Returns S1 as 1.0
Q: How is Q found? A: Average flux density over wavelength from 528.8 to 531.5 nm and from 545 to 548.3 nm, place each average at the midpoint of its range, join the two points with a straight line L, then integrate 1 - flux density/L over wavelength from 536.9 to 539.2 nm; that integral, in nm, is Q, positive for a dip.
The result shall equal -0.23 nm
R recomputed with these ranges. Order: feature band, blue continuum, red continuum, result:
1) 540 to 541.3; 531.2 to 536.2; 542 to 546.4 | 0.12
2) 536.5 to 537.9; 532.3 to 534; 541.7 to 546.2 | -0.09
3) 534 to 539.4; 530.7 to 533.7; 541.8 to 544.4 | -0.22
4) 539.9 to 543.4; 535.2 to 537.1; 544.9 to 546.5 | 0.21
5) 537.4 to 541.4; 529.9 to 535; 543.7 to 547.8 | -0.13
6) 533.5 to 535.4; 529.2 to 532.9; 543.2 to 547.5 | 0.08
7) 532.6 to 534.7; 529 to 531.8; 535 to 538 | 0.15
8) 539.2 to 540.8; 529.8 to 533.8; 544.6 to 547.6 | 0.09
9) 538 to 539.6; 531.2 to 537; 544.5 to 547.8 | -0.13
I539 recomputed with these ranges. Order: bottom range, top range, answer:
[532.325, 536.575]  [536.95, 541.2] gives 1.00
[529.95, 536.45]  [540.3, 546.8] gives 0.93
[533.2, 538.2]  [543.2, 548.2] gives 0.90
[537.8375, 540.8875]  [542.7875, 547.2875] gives 0.94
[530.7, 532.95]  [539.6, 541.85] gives 0.87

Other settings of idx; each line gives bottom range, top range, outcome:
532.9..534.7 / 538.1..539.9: 1.10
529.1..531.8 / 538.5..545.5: 0.97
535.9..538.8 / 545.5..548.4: 0.88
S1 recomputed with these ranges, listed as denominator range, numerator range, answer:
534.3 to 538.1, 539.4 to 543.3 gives 0.93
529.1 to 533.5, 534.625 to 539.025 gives 1.05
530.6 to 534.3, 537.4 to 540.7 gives 1.03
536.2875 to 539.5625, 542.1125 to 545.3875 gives 0.92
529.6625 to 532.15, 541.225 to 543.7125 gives 0.98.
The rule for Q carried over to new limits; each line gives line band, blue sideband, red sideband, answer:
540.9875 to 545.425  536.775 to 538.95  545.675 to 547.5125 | 0.12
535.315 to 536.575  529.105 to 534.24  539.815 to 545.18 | -0.12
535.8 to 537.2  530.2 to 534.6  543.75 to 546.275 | -0.08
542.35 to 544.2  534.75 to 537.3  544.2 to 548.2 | 0.02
